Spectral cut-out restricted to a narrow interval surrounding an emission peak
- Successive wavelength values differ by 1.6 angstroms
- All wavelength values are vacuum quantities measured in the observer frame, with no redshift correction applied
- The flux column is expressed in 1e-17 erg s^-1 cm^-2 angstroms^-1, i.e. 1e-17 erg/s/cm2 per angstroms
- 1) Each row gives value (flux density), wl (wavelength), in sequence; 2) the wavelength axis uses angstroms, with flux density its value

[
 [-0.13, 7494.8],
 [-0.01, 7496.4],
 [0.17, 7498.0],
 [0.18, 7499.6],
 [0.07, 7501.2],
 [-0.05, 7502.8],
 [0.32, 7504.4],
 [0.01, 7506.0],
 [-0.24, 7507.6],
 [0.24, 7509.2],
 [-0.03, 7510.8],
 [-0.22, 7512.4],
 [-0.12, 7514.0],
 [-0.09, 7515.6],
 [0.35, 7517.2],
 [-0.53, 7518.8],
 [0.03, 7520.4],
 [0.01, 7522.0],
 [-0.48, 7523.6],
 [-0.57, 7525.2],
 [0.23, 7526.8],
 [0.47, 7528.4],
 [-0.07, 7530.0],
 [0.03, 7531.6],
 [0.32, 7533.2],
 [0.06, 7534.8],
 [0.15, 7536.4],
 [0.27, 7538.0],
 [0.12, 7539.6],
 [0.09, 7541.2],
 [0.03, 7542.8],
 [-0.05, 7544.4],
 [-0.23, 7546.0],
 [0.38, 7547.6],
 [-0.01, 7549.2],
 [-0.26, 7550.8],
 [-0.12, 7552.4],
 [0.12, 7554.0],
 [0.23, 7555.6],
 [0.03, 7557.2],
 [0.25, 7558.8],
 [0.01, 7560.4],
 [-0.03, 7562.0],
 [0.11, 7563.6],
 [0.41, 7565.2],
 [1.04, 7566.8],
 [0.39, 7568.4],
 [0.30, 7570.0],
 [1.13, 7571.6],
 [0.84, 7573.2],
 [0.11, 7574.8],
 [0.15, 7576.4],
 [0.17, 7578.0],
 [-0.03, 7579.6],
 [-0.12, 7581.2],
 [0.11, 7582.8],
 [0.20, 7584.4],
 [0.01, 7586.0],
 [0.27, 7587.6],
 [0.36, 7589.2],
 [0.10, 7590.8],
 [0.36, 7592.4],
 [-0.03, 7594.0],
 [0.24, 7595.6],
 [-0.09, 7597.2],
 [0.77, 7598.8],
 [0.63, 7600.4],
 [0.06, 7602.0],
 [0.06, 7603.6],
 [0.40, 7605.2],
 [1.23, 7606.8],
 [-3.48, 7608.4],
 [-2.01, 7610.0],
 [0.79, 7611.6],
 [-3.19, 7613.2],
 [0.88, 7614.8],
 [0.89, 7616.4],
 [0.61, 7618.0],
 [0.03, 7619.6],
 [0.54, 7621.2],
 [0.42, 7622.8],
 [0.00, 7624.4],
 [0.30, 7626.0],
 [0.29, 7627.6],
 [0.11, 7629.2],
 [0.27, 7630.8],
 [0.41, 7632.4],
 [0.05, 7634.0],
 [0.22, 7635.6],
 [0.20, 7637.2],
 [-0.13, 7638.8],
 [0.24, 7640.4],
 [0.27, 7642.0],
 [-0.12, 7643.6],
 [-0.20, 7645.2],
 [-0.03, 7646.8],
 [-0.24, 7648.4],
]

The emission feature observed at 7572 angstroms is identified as [O II] 3727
